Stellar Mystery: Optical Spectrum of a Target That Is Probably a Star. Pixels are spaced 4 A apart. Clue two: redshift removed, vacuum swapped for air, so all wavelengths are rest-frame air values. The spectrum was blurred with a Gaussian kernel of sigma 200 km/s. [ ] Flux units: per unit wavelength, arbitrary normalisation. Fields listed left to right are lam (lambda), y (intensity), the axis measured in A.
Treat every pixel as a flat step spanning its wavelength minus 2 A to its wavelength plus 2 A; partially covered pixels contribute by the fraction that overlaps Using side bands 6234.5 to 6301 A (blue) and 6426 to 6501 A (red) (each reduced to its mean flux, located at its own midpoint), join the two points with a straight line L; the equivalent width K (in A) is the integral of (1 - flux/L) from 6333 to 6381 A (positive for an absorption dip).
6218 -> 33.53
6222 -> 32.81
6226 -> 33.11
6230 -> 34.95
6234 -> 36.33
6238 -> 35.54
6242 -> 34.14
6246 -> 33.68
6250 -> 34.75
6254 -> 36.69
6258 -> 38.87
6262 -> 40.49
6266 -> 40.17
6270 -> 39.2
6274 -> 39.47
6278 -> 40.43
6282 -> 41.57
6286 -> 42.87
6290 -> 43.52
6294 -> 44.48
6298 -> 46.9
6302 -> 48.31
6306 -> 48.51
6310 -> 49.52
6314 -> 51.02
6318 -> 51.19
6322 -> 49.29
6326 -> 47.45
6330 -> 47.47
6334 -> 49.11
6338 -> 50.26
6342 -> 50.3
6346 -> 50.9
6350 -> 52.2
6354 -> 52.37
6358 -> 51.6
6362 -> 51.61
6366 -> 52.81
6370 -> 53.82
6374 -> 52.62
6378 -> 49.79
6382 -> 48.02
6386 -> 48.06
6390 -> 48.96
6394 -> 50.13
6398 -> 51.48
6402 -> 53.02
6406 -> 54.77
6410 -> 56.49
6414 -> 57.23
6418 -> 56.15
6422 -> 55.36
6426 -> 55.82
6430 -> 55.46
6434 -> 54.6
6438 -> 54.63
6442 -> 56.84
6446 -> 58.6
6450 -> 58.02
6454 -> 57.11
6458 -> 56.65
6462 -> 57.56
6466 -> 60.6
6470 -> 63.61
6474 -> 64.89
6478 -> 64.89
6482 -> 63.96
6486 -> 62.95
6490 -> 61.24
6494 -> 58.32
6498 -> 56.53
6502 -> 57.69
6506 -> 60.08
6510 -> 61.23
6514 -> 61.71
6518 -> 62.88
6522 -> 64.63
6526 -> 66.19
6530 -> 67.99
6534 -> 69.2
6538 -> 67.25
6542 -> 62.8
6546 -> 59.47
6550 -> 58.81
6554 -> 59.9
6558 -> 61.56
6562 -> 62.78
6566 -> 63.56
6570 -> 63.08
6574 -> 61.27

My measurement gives -2.9 A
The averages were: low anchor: 39.6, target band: 51.4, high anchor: 59.1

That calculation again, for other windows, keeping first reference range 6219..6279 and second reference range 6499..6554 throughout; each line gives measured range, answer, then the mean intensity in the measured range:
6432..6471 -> -1.34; 57.7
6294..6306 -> -1.68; 47.2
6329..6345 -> -1.63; 49.5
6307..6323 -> -2.75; 50.2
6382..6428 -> -1.60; 53.2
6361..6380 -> -1.62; 52.2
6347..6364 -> -1.91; 51.9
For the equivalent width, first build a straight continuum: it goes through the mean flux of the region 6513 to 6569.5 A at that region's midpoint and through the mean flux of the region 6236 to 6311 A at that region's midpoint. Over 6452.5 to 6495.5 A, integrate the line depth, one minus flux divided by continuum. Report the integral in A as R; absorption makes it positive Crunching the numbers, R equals -2.5 A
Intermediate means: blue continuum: 40.9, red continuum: 63.5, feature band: 61.1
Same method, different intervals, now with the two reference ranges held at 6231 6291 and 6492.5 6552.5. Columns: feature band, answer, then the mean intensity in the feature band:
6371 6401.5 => -0.19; 50.2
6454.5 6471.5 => -0.71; 59.3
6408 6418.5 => -0.87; 56.7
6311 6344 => -3.77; 49.5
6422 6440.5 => -0.43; 55.2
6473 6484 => -1.18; 64.6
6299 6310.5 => -1.66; 48.5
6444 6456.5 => -0.48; 57.9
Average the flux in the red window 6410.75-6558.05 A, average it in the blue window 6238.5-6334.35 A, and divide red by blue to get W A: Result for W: 1.40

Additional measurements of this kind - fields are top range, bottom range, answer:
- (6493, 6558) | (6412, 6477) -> 1.08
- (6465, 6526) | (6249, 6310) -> 1.47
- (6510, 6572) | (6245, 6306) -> 1.54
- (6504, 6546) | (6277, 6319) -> 1.39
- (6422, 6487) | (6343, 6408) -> 1.15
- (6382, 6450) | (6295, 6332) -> 1.11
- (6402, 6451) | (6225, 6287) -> 1.49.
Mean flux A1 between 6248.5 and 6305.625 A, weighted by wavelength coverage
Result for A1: 41.5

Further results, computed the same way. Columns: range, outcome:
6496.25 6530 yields 61.8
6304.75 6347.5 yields 49.5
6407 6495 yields 58.6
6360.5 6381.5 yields 51.8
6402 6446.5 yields 55.8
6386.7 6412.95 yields 52.4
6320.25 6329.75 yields 48.2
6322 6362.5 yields 50.2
